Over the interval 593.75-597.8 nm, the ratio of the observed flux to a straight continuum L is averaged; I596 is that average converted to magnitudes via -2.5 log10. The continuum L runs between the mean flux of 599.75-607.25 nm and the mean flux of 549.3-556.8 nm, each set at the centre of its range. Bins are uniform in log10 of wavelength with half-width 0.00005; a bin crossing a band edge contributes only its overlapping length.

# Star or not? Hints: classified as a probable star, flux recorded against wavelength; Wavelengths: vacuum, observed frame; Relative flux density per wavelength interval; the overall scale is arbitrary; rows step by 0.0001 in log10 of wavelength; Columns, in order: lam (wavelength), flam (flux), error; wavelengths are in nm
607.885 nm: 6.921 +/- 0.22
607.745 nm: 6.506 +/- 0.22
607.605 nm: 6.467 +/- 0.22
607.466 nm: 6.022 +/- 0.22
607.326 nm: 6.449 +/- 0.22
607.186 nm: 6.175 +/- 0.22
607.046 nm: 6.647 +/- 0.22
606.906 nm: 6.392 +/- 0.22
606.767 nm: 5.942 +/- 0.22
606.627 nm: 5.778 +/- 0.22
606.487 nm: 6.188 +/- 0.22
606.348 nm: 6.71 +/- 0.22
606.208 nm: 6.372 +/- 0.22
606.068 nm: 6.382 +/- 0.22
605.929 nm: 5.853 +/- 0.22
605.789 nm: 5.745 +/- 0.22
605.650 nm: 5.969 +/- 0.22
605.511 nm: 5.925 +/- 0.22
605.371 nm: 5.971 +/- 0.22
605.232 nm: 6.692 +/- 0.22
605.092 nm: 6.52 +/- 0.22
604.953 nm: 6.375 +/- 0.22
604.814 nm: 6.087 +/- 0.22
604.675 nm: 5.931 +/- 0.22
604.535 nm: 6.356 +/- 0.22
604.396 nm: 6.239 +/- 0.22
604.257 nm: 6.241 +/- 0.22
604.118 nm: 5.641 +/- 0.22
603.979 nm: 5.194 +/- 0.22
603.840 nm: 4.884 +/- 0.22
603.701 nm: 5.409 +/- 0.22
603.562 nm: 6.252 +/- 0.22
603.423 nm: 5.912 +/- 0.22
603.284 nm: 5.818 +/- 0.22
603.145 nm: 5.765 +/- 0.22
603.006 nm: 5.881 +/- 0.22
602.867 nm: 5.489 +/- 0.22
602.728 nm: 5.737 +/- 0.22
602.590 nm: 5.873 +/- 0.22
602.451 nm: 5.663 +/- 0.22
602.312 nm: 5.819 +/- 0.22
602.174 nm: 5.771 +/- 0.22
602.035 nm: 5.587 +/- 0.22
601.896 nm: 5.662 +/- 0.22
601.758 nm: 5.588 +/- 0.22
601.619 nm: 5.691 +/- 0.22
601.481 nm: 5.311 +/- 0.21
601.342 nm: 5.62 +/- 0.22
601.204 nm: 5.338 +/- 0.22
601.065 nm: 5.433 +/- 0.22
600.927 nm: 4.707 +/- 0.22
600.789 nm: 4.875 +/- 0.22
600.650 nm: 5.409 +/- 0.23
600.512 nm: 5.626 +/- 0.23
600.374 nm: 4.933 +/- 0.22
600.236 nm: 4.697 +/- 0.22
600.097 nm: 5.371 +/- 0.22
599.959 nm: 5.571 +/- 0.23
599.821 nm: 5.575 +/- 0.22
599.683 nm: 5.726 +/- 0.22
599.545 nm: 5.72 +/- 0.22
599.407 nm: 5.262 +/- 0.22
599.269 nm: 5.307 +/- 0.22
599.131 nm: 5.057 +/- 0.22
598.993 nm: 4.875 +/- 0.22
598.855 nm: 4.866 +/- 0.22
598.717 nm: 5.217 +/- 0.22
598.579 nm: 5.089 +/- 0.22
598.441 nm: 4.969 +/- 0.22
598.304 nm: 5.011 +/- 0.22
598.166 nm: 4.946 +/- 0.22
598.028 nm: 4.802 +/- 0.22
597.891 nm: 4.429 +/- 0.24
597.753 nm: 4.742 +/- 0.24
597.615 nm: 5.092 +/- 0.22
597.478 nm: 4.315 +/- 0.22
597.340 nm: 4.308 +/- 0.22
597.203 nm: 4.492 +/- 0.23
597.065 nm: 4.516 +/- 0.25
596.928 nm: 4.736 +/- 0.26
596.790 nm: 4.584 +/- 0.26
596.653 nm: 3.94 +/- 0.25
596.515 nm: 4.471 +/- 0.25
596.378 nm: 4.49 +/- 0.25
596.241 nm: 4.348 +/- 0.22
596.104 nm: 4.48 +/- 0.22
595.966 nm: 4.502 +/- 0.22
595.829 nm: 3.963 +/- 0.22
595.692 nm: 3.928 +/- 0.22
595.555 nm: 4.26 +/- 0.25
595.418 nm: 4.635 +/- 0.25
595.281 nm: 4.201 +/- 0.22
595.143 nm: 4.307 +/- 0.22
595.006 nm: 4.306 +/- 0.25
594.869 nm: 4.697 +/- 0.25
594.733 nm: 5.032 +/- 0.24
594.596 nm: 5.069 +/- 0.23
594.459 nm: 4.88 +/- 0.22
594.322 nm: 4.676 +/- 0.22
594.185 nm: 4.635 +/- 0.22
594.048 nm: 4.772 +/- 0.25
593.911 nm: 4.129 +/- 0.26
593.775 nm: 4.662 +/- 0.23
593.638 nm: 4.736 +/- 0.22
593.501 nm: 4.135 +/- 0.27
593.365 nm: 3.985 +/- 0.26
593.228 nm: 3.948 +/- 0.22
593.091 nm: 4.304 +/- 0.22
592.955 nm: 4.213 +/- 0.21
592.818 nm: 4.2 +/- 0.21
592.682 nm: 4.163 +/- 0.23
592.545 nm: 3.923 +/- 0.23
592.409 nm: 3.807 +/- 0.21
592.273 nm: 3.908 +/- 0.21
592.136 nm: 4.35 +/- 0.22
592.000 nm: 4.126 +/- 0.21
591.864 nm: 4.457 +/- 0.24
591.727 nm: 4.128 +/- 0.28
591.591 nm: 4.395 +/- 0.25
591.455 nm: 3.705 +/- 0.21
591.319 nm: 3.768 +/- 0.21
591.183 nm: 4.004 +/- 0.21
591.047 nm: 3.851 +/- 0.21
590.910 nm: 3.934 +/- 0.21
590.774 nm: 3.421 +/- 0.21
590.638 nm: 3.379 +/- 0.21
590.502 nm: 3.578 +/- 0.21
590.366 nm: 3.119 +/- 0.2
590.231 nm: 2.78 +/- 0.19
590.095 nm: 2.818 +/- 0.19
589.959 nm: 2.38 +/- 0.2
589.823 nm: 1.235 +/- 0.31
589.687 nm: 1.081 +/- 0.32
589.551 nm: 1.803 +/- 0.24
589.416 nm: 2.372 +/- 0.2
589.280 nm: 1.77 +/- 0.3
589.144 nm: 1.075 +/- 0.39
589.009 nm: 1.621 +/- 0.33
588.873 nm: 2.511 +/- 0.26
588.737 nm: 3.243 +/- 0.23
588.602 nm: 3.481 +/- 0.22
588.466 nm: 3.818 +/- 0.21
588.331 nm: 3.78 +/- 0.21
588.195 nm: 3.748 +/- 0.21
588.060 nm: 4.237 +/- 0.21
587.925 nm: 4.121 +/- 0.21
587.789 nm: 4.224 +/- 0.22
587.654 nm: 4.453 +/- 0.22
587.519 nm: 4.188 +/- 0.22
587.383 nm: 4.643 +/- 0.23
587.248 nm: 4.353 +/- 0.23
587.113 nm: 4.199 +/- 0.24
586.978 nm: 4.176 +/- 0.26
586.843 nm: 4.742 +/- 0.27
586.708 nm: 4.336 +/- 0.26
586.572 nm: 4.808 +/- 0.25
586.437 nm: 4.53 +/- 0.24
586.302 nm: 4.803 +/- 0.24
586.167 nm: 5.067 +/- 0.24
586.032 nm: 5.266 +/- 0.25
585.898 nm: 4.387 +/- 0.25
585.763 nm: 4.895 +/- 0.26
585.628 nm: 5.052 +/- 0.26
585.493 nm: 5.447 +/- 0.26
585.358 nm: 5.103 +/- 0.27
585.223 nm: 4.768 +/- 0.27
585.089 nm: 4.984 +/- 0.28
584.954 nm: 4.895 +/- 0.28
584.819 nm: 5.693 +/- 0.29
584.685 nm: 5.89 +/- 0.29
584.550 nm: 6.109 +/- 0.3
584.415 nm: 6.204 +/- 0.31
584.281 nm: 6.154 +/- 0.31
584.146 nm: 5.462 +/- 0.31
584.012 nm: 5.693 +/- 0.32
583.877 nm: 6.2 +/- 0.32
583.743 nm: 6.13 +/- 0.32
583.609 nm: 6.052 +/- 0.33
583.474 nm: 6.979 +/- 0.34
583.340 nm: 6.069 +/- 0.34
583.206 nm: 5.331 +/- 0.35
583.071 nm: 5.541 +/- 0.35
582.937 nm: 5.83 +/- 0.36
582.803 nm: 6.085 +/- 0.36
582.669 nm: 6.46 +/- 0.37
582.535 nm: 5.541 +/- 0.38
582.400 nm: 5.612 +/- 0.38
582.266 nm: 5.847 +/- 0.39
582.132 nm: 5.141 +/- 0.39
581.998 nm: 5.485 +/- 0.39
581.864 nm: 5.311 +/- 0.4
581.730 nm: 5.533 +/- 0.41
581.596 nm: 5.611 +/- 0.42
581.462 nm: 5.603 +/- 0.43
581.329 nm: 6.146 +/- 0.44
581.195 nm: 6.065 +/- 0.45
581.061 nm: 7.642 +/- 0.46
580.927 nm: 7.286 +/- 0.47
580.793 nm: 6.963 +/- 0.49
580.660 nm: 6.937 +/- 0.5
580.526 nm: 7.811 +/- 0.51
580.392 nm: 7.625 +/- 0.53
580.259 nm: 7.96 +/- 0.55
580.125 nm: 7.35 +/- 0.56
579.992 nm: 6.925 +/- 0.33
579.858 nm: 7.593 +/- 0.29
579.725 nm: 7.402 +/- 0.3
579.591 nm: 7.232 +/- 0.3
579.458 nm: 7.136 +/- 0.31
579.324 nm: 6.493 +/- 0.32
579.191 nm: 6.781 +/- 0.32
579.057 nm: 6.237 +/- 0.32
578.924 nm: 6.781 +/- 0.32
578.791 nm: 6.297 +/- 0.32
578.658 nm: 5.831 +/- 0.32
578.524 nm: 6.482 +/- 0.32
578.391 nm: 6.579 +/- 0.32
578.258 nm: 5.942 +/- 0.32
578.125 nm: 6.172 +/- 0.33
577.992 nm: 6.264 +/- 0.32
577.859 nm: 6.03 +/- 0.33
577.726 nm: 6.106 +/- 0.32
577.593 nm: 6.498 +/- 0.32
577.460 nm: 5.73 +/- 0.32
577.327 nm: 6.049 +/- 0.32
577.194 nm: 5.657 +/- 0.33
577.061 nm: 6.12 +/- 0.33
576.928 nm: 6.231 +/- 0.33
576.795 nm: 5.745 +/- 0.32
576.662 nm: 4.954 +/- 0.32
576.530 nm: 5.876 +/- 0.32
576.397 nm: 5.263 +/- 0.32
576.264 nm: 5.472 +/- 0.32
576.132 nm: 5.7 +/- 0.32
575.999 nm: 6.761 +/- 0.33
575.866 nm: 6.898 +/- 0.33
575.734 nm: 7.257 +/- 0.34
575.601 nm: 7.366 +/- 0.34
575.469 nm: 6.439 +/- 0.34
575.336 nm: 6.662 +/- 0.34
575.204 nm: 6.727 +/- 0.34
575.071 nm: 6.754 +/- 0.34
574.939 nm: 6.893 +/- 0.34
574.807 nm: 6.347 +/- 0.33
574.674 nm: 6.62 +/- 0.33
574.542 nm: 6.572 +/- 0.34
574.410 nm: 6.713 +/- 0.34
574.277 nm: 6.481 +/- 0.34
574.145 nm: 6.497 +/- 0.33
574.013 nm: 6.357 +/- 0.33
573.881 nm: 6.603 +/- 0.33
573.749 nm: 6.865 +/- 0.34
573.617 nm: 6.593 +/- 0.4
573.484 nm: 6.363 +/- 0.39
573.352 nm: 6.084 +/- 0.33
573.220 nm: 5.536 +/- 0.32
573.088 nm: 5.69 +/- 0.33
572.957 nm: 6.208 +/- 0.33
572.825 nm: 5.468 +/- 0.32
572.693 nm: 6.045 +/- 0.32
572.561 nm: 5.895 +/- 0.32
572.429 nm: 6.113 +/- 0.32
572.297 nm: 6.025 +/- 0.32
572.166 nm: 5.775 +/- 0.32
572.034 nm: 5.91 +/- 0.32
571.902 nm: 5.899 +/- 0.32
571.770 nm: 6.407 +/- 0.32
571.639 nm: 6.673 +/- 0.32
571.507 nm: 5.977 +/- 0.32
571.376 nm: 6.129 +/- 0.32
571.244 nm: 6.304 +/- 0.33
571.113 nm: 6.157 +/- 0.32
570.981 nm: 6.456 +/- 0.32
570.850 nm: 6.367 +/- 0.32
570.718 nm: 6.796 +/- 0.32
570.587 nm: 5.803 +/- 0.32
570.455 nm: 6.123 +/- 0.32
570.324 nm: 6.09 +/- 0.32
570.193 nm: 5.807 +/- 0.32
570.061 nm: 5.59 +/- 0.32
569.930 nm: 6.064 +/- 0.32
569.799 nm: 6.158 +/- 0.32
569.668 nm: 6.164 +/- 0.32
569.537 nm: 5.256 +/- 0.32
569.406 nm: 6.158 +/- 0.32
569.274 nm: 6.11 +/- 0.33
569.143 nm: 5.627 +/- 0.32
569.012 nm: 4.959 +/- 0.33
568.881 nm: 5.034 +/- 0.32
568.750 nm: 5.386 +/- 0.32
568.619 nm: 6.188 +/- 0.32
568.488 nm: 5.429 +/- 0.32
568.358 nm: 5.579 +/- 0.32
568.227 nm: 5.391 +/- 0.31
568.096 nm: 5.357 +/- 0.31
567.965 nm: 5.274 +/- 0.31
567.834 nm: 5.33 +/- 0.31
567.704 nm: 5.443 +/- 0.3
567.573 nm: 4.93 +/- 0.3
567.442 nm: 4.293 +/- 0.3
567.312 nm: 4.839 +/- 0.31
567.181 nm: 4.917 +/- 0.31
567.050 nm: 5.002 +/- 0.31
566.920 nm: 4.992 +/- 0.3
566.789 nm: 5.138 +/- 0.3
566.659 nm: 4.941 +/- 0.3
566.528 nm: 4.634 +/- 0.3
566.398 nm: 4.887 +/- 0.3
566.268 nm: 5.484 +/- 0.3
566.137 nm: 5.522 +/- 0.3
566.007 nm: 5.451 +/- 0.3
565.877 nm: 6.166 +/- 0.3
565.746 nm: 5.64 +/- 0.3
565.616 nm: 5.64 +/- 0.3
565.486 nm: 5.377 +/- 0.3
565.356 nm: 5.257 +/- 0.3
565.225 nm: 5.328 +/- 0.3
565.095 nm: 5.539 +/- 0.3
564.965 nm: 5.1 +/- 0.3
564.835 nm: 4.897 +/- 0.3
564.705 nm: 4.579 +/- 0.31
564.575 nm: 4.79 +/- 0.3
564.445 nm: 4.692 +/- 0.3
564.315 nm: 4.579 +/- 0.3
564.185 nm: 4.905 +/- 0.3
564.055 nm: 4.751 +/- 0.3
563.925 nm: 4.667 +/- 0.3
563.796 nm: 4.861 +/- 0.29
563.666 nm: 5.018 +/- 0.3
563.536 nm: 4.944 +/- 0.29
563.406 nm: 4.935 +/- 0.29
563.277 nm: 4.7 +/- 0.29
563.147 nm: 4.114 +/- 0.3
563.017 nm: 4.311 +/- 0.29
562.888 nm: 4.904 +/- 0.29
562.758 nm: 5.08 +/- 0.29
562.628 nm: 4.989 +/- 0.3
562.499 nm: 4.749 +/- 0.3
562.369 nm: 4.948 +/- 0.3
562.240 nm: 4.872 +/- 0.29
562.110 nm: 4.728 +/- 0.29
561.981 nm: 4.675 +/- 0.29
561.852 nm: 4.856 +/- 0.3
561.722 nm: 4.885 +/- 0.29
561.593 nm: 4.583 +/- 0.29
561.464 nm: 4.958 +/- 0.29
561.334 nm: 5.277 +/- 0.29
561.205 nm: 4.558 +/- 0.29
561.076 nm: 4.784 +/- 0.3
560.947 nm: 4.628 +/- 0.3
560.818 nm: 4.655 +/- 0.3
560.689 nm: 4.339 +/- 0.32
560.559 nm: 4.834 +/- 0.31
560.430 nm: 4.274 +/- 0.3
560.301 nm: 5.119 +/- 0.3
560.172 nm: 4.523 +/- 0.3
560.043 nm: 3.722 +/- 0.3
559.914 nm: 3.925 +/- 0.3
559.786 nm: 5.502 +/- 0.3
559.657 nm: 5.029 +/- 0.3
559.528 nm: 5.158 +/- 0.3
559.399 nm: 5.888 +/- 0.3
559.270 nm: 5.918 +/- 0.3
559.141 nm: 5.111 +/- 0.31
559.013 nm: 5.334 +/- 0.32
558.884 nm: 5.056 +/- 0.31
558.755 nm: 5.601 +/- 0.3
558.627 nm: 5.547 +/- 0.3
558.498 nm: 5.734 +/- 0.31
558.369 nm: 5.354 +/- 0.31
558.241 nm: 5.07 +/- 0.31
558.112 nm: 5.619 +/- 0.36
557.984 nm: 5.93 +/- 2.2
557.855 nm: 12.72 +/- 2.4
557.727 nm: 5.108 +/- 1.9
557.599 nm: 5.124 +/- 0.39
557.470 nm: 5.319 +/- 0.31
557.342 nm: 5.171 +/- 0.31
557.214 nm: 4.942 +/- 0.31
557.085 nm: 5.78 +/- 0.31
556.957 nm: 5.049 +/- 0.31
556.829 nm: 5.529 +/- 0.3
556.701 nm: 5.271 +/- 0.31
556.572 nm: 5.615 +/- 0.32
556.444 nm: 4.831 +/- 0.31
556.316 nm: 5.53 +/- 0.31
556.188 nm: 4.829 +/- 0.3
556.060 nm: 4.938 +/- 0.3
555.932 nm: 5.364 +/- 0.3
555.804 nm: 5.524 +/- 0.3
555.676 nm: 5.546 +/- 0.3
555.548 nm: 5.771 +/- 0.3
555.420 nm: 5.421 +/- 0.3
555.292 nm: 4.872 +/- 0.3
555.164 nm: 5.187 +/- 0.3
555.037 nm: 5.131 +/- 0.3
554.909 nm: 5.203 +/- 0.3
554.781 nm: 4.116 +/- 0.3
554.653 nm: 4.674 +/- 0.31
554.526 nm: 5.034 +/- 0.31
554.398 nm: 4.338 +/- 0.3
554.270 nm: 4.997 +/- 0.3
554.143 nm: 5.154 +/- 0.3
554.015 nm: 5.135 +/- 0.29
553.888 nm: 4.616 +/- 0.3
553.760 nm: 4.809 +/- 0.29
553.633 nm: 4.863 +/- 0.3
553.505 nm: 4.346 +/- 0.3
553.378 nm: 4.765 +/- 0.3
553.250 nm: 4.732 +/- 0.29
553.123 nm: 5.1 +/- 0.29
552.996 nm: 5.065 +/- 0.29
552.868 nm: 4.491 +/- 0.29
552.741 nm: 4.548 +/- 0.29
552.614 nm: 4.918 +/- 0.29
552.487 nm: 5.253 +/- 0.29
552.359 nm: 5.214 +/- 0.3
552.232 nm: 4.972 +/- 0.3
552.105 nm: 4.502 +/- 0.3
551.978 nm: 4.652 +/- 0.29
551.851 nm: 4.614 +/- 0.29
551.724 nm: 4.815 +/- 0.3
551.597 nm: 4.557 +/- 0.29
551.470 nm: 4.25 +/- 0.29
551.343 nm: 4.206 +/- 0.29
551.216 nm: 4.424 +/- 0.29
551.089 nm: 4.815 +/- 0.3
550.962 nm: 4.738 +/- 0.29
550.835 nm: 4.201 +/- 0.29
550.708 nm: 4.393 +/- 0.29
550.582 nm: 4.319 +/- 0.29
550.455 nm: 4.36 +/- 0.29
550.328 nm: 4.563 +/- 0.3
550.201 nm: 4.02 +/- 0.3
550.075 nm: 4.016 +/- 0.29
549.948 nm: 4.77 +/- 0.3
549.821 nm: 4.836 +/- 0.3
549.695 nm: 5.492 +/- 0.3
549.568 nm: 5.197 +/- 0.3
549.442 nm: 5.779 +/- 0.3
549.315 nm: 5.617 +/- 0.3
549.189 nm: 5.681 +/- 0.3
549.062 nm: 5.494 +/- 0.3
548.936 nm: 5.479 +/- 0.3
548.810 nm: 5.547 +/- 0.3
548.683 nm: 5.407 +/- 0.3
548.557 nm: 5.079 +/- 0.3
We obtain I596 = 0.25 mag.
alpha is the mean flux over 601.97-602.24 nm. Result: 5.67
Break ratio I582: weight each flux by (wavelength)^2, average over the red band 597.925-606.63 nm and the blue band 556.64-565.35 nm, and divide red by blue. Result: 1.27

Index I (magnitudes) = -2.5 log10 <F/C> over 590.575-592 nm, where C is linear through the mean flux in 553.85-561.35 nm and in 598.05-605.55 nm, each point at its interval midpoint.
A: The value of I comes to 0.37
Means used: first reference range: 5.23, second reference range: 5.56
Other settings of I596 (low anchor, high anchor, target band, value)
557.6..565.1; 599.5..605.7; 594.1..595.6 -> 0.20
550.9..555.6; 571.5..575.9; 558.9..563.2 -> 0.12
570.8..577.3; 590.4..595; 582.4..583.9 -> -0.15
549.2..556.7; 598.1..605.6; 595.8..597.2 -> 0.24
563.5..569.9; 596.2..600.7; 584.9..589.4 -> 0.22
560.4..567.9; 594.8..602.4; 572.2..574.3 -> -0.24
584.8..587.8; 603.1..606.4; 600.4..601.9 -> 0.08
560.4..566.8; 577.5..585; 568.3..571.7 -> -0.10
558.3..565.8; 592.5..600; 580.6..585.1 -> -0.25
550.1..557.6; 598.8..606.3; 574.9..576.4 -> -0.25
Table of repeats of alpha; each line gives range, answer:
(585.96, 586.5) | 4.92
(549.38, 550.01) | 5.22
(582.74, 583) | 5.96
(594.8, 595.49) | 4.43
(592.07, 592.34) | 4.12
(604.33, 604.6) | 6.3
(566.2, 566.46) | 5.19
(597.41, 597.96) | 4.65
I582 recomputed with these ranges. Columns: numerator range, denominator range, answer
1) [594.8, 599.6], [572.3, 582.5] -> 0.78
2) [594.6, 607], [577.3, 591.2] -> 1.10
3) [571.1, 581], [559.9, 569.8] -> 1.33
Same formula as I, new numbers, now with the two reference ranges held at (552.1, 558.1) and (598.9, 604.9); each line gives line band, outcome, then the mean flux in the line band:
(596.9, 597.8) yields 0.201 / 4.59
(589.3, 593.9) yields 0.462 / 3.59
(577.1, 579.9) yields -0.191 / 6.43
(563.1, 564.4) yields 0.116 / 4.76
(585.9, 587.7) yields 0.190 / 4.58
